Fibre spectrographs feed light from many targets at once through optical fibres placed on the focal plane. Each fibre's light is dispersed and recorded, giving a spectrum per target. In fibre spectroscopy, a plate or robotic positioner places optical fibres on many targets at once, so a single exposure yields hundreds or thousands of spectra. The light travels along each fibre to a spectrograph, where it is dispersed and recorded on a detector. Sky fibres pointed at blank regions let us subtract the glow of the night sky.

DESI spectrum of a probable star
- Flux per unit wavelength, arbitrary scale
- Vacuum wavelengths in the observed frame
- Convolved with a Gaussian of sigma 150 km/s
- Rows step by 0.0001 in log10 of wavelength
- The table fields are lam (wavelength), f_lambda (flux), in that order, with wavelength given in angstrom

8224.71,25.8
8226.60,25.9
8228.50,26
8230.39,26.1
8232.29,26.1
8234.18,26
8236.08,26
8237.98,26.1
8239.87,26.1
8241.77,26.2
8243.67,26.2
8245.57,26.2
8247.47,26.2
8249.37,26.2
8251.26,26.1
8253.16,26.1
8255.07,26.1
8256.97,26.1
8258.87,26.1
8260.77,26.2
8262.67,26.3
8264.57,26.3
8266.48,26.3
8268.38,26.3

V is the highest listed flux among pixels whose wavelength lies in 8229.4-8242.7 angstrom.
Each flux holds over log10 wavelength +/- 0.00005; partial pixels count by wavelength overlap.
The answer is 26.2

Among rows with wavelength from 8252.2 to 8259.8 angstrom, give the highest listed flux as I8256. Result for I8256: 26.1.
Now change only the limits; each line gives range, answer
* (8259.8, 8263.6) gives 26.3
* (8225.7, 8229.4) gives 26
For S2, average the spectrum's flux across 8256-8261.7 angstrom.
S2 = 26.2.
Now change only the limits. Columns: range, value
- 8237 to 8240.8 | 26.1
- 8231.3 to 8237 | 26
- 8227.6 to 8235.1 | 26.1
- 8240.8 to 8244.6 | 26.2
